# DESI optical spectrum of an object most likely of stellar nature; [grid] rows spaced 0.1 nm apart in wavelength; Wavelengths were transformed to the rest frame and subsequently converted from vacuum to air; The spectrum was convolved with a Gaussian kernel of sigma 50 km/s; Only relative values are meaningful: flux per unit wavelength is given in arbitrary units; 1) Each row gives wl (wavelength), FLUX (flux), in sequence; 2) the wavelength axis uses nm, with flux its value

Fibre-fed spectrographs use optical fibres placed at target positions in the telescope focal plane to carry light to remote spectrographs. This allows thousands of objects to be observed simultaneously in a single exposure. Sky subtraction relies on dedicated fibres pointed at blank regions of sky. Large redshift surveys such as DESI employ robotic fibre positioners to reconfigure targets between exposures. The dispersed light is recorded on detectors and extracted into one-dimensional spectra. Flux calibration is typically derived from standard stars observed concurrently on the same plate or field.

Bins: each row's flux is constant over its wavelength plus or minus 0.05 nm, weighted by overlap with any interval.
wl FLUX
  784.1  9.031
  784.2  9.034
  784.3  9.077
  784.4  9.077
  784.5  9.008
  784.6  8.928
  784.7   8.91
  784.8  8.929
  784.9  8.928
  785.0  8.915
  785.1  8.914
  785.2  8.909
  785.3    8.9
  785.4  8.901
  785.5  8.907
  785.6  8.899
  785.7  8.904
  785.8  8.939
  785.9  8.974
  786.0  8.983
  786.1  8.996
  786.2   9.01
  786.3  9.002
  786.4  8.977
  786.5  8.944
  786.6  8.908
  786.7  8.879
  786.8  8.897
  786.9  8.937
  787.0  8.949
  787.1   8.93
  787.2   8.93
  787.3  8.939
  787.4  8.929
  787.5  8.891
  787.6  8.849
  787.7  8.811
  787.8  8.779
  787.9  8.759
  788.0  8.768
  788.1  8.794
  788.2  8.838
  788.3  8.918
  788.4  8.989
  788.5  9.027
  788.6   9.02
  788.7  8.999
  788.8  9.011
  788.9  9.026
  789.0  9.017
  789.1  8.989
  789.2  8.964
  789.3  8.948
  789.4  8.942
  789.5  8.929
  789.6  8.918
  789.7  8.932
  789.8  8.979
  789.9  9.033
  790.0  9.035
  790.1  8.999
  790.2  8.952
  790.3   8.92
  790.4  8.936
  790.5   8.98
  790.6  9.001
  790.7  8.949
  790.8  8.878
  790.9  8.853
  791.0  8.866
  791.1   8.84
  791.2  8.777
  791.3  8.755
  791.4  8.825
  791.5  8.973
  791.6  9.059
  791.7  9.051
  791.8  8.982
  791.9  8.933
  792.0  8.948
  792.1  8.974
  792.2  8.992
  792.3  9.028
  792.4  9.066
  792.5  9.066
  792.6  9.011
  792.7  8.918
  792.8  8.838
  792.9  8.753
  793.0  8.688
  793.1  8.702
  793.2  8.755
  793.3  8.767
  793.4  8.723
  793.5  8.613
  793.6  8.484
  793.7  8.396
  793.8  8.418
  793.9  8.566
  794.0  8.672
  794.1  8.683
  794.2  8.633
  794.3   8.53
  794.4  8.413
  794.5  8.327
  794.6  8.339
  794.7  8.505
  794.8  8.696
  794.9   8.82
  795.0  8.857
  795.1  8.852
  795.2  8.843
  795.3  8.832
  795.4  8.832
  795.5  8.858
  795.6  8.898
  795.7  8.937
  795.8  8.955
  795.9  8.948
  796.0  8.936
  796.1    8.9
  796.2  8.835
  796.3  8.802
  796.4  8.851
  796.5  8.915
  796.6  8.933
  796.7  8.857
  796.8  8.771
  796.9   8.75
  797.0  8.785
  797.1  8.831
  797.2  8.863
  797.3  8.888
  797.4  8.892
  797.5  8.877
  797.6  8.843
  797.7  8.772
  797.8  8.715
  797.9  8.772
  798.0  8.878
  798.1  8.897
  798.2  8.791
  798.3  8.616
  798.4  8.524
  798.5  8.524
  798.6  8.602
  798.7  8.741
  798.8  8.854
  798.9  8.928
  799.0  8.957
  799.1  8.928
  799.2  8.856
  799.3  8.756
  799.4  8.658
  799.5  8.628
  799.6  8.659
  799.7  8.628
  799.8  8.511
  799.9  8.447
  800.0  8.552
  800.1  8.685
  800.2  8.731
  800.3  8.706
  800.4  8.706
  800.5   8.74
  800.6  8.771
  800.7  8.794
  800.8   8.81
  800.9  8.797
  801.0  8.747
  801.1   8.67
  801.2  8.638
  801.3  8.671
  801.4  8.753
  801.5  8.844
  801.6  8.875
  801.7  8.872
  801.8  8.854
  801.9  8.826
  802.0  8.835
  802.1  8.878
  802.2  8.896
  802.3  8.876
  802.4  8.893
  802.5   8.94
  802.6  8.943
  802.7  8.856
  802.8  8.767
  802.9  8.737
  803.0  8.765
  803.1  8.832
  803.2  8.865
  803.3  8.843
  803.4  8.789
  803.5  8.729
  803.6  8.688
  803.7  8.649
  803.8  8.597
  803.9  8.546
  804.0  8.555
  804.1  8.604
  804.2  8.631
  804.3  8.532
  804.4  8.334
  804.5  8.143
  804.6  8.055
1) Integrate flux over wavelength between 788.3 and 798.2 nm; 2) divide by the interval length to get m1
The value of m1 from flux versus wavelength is 8.85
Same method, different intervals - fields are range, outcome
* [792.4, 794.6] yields 8.67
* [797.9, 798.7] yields 8.7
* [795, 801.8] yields 8.78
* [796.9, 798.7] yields 8.77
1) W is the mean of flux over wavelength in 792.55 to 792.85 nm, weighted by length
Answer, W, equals 8.92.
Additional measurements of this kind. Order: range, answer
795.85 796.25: 8.9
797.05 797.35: 8.86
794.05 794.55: 8.52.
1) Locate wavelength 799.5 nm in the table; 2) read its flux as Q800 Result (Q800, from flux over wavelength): 8.628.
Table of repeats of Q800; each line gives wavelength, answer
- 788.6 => 9.02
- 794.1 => 8.683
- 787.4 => 8.929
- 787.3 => 8.939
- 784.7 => 8.91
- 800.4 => 8.706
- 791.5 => 8.973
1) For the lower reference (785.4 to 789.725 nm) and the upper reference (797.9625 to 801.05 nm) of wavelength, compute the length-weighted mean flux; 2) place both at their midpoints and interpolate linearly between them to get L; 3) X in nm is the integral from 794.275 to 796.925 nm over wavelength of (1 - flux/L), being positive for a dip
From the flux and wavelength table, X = 0.00 nm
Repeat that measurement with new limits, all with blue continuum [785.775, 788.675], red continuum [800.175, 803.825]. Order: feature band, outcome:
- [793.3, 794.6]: 0.05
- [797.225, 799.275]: 0.01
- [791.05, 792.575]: -0.01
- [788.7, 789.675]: -0.01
